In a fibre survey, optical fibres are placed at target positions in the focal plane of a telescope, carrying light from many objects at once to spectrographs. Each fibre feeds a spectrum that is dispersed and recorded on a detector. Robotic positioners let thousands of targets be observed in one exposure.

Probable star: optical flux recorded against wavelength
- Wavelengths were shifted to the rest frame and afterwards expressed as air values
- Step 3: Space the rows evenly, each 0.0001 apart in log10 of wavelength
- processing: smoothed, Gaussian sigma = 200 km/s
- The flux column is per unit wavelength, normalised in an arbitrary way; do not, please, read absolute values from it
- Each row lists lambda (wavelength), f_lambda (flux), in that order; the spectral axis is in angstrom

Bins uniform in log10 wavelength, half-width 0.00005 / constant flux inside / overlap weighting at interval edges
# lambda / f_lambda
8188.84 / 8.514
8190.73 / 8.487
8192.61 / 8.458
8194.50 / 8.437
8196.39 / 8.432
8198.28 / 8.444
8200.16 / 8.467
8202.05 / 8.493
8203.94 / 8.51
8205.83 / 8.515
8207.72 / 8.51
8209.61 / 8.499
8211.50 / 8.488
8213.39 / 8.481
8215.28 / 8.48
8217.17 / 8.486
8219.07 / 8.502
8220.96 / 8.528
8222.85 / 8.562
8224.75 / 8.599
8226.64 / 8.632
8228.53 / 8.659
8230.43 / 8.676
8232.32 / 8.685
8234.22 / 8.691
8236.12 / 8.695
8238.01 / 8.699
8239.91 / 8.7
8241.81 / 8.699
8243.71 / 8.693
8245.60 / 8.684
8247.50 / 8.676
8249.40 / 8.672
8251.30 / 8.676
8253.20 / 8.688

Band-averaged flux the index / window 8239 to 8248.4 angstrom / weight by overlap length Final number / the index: 8.69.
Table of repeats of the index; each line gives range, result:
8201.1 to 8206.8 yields 8.5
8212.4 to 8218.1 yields 8.49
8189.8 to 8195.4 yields 8.47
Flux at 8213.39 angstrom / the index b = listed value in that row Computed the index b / 8.481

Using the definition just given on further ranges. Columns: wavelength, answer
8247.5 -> 8.676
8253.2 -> 8.688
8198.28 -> 8.444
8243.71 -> 8.693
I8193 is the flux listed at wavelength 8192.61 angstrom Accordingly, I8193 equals 8.458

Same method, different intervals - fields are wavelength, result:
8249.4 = 8.672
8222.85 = 8.562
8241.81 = 8.699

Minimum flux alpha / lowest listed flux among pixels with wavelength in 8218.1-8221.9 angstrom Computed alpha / 8.502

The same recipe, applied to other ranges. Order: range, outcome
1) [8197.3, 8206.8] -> 8.444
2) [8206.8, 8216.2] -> 8.48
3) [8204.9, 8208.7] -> 8.51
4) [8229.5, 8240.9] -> 8.676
